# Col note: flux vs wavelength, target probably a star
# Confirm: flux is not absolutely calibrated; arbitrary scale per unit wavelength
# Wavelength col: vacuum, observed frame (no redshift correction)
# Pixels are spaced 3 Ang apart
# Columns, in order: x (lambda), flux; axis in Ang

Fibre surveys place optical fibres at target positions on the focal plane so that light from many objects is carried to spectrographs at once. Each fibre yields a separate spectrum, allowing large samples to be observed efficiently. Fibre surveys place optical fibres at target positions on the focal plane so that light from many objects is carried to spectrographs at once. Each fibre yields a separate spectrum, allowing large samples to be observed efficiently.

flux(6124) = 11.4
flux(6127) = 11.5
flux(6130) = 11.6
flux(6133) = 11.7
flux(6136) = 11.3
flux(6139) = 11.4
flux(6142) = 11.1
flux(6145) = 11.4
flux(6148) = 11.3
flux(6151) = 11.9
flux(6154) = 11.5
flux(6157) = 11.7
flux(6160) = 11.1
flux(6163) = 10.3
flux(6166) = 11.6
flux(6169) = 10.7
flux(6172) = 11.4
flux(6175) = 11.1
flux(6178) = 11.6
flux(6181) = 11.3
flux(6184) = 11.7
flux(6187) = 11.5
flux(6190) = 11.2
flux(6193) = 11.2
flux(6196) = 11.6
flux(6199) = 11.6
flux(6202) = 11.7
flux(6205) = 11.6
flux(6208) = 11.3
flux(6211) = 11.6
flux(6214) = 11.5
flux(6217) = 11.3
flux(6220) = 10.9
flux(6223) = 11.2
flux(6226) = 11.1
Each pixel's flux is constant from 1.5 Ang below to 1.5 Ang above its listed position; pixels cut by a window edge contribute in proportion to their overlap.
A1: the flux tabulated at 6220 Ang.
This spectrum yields 10.9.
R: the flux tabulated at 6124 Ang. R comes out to 11.4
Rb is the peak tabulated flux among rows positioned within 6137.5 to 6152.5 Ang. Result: 11.9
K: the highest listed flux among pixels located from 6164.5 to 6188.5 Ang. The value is 11.7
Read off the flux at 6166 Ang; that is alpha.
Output 11.6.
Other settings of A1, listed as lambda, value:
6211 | 11.6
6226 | 11.1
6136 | 11.3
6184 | 11.7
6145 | 11.4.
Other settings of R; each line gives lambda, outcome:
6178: 11.6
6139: 11.4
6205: 11.6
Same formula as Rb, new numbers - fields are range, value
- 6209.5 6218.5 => 11.6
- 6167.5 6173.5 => 11.4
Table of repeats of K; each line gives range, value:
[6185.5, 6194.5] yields 11.5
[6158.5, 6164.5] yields 11.1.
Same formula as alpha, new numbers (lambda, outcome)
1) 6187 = 11.5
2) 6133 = 11.7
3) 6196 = 11.6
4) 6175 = 11.1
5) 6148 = 11.3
